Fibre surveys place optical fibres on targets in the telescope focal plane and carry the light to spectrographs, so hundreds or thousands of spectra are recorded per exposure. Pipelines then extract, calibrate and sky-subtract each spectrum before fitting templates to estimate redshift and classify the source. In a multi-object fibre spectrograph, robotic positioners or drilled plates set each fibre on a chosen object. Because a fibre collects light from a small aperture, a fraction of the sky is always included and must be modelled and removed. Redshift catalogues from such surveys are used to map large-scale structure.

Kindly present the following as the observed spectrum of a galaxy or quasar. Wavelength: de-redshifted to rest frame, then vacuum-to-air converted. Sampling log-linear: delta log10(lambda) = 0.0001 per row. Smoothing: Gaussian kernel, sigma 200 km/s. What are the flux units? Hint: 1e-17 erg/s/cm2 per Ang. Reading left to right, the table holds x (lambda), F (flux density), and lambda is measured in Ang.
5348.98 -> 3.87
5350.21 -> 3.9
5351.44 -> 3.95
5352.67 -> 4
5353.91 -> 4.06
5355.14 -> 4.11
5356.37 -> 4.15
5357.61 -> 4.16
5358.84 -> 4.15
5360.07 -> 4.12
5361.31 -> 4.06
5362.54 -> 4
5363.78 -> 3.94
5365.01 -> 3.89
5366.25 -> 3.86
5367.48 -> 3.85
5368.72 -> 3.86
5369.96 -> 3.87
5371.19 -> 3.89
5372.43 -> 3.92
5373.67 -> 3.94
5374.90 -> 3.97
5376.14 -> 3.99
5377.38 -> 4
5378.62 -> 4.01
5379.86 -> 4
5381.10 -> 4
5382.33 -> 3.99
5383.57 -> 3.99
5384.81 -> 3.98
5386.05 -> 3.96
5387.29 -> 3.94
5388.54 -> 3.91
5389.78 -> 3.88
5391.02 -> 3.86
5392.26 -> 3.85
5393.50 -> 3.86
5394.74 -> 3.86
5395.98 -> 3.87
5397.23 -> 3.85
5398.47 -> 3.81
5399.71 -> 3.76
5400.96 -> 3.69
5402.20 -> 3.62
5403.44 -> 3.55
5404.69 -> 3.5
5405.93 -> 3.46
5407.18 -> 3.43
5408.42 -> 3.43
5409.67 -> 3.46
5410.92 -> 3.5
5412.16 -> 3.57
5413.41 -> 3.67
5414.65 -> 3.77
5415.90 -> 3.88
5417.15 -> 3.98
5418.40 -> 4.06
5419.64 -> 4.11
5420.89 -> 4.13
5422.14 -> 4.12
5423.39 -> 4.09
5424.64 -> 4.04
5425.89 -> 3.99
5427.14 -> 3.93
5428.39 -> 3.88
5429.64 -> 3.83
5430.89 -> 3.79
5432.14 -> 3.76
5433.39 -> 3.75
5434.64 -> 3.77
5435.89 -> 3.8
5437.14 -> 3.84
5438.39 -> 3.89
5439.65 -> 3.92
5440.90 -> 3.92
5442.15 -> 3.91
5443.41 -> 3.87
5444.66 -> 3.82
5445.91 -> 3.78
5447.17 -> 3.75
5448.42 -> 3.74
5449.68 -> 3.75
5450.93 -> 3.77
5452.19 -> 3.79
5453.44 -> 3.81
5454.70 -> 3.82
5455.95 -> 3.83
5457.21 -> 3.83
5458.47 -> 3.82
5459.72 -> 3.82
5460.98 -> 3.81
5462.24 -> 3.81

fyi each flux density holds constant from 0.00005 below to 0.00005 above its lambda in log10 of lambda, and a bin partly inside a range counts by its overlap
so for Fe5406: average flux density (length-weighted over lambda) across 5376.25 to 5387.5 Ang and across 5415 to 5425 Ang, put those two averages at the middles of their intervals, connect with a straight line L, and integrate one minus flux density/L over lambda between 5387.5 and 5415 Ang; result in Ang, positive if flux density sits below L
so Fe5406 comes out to 2.21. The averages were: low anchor 3.99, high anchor 4.04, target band 3.69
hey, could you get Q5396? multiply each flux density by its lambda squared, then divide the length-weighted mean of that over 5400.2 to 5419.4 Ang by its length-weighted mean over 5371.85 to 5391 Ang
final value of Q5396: 0.93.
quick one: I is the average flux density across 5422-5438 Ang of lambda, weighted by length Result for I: 3.89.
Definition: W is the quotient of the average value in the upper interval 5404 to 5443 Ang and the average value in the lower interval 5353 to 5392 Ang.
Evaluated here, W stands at 0.96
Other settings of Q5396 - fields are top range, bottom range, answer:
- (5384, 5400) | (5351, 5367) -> 0.97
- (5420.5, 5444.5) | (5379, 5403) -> 1.02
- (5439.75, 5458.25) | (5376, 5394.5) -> 0.99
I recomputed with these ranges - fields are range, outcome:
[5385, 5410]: 3.73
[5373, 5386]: 3.99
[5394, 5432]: 3.79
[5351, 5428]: 3.89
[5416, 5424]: 4.07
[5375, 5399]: 3.93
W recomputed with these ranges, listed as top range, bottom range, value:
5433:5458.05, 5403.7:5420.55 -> 1.04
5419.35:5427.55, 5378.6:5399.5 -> 1.04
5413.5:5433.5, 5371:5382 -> 0.99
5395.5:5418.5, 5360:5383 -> 0.93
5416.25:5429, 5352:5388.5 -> 1.01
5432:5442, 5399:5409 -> 1.08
